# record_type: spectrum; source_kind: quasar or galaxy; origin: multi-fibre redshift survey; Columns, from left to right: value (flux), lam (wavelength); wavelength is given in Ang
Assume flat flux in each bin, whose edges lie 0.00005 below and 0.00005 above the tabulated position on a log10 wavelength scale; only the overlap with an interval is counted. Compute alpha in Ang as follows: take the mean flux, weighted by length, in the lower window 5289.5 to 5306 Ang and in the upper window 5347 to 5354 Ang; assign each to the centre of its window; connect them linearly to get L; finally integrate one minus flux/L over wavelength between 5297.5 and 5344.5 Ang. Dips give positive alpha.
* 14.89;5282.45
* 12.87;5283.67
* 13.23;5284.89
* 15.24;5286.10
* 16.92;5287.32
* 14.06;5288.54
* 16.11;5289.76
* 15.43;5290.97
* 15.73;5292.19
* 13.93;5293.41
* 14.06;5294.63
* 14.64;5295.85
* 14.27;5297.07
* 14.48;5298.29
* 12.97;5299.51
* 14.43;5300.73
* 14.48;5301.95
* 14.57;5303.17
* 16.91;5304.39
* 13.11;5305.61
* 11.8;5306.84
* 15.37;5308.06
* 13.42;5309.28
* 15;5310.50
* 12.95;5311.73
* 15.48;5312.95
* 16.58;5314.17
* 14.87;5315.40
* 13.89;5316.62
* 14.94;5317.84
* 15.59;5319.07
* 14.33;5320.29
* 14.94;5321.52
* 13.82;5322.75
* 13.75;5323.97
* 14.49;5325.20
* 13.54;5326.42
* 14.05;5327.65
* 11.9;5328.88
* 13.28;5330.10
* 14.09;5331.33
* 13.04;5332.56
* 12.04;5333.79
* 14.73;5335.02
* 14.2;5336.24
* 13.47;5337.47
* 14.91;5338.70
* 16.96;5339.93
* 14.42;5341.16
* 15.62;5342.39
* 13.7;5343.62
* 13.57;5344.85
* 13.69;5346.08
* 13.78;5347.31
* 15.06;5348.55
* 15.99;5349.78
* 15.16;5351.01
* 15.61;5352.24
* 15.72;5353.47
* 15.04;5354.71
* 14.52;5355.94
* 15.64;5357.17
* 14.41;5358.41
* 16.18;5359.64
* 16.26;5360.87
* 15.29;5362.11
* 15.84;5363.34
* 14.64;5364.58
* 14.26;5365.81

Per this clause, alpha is 2.08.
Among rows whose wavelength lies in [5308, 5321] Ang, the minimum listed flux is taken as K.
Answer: 12.95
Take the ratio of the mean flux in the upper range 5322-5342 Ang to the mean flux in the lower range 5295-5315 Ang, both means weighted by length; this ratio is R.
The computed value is 0.97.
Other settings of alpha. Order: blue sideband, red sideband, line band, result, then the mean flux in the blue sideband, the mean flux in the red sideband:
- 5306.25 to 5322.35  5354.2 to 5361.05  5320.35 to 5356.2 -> 1.57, 14.5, 15.3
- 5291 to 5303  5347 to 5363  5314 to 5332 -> 0.72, 14.4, 15.3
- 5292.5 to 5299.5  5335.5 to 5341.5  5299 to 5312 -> 0.20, 14.2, 14.8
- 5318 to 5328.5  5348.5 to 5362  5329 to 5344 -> 0.63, 14.3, 15.4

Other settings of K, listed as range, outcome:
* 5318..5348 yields 11.9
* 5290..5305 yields 12.97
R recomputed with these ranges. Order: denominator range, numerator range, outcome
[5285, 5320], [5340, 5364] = 1.03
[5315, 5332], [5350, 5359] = 1.08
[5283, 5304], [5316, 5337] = 0.95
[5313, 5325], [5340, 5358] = 1.01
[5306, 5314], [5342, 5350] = 1.02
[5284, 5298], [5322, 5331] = 0.92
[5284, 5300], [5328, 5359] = 0.98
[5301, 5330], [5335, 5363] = 1.05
